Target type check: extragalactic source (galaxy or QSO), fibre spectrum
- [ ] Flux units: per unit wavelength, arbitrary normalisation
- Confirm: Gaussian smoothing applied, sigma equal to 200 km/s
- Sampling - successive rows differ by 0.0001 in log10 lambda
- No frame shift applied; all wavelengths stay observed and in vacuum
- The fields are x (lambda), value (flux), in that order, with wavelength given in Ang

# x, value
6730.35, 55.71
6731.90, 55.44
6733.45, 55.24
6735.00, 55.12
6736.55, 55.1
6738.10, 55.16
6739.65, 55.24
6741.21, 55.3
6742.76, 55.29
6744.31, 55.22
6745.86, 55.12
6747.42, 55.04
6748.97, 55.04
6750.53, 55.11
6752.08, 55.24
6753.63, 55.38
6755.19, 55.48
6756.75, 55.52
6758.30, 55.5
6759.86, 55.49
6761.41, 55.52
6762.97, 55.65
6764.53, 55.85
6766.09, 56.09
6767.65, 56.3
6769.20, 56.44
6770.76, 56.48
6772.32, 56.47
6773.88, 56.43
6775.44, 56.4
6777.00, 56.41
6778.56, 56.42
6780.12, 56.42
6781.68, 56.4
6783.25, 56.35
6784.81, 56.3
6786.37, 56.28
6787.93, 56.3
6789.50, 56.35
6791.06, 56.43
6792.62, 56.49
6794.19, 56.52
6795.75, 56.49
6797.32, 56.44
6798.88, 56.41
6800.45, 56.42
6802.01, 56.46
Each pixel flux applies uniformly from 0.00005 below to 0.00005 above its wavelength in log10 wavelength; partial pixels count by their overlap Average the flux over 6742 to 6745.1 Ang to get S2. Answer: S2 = 55.4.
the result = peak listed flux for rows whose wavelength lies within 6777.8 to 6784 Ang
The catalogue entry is 56.42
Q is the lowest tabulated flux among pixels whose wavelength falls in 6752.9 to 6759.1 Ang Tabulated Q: 55.38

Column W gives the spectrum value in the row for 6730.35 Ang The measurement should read 55.71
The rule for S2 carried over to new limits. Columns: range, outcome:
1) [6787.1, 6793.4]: 56.4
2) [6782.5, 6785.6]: 56.4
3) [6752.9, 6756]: 55.3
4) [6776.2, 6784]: 56.4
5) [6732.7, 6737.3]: 55.2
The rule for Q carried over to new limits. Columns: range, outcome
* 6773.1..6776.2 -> 56.4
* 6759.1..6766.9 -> 55.49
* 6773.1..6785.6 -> 56.3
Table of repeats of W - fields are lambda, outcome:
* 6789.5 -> 56.35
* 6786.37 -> 56.28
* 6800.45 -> 56.42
